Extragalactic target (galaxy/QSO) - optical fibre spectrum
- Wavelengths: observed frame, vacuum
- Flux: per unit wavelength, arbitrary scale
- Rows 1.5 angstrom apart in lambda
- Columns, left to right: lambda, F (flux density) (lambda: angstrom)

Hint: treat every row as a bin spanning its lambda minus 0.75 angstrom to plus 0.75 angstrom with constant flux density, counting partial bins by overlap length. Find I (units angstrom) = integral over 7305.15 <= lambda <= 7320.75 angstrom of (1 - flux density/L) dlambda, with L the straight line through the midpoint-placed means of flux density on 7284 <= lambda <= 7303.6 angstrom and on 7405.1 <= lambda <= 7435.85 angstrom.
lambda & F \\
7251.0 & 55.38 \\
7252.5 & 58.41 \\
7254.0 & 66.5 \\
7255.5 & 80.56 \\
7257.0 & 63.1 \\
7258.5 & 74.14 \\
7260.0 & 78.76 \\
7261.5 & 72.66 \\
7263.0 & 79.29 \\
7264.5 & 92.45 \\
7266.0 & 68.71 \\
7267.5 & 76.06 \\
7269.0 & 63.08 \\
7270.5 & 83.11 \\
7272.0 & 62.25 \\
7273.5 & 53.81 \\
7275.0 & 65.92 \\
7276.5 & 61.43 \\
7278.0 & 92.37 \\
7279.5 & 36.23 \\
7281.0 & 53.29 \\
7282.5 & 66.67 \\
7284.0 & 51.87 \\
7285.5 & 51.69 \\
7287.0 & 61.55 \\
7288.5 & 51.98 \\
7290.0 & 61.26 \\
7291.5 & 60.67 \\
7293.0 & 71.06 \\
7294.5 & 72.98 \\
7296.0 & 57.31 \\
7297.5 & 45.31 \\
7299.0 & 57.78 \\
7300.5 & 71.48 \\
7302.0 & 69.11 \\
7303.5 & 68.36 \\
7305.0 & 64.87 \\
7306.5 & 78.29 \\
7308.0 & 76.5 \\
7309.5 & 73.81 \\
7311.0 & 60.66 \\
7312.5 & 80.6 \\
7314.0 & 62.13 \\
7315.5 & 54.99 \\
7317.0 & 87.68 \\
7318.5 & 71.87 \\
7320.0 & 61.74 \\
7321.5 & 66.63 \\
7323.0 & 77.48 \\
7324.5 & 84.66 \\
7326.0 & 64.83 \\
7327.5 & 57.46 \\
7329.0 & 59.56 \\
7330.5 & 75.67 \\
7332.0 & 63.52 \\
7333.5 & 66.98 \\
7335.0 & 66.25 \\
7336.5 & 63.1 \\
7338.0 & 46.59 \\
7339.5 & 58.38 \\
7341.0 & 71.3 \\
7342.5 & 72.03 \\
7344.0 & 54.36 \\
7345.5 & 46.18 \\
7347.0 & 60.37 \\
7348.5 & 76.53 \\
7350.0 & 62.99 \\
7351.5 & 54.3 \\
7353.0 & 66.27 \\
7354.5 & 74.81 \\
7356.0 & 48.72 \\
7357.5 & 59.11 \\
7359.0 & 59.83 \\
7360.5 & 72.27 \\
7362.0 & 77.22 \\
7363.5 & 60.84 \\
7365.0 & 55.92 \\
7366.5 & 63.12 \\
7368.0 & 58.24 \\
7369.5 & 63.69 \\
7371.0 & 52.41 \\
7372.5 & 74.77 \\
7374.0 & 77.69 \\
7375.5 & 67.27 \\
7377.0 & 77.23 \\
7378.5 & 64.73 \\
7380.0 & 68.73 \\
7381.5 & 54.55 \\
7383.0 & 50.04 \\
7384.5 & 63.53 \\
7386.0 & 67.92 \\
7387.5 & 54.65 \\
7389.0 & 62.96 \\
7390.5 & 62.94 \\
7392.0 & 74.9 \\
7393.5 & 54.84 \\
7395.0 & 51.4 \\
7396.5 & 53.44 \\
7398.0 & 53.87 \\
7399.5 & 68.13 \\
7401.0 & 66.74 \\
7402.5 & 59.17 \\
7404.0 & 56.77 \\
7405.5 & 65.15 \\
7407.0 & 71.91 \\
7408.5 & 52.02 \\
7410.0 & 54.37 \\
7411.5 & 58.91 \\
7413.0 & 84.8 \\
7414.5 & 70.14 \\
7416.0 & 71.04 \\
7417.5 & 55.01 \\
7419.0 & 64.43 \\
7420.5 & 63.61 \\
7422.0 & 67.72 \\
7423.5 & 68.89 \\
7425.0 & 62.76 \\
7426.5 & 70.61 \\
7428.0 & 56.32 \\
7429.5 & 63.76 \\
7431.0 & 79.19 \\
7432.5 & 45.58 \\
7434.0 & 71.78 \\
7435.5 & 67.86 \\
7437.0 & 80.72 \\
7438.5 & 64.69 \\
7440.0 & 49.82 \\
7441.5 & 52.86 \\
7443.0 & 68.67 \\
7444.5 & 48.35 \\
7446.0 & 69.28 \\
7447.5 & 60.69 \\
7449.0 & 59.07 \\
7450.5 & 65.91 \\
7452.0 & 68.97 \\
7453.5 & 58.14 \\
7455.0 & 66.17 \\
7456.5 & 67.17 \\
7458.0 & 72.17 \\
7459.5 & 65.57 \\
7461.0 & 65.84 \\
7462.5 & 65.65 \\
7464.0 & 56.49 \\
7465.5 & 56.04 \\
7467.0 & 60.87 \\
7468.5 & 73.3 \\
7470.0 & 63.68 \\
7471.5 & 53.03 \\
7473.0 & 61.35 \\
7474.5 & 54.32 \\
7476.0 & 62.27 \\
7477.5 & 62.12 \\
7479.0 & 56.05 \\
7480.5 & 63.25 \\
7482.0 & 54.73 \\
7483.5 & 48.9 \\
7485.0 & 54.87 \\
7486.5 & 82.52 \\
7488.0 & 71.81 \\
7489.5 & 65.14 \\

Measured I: -2.3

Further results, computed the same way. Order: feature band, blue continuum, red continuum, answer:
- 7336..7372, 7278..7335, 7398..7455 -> 1.6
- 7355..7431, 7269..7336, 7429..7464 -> 1.5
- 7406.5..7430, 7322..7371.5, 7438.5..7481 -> -0.9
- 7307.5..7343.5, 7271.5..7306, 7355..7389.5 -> -3.1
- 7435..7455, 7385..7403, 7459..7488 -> -0.5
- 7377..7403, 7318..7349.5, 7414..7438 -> 1.8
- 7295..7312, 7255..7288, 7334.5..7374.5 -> -0.1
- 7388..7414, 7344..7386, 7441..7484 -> 0.3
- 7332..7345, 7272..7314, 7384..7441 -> 0.3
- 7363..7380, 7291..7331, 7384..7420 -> -0.3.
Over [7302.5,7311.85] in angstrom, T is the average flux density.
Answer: 70.5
